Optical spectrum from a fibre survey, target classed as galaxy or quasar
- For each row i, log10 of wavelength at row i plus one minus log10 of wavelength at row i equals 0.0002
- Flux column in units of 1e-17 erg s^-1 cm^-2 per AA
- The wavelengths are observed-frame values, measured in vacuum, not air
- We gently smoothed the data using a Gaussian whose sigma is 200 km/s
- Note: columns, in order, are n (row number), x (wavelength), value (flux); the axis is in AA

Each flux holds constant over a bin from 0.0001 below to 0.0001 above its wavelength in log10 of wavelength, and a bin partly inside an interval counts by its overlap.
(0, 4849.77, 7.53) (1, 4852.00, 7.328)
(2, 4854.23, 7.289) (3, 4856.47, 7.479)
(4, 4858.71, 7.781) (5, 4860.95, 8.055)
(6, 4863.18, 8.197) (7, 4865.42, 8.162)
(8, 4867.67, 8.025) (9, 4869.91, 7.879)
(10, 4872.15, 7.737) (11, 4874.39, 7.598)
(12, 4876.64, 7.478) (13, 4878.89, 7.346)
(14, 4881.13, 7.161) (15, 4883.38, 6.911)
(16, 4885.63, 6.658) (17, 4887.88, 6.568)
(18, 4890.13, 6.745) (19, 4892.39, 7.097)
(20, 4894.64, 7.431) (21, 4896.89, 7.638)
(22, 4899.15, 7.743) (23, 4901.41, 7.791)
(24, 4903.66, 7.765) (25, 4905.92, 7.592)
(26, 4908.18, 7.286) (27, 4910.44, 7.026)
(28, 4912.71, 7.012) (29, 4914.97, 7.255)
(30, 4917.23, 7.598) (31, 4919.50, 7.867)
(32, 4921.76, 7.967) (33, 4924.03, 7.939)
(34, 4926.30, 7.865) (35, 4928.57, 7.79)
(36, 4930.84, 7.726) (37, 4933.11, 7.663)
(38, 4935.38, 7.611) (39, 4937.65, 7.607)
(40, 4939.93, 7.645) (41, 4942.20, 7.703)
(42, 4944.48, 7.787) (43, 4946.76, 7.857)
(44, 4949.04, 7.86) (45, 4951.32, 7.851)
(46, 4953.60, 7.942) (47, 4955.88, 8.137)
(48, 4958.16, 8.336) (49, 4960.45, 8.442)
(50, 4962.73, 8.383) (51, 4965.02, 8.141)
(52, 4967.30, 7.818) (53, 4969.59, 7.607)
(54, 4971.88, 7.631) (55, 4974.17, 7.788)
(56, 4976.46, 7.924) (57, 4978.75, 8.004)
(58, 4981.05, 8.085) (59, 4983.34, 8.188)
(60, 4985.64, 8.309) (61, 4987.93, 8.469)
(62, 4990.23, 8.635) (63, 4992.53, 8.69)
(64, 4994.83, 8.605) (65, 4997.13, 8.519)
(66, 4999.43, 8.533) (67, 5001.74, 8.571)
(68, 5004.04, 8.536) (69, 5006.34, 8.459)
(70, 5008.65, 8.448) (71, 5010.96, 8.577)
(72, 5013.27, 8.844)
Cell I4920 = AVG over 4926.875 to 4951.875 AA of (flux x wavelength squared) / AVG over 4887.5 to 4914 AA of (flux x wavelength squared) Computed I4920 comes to 1.07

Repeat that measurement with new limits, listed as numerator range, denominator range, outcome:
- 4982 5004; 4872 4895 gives 1.25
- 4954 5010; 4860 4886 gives 1.13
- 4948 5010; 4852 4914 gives 1.15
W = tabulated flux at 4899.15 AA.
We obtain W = 7.743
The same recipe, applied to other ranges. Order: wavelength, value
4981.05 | 8.085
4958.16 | 8.336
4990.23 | 8.635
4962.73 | 8.383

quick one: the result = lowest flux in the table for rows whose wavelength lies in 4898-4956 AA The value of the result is 7.012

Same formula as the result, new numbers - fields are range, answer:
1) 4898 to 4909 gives 7.286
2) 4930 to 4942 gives 7.607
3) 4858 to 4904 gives 6.568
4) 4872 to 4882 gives 7.161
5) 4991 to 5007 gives 8.459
